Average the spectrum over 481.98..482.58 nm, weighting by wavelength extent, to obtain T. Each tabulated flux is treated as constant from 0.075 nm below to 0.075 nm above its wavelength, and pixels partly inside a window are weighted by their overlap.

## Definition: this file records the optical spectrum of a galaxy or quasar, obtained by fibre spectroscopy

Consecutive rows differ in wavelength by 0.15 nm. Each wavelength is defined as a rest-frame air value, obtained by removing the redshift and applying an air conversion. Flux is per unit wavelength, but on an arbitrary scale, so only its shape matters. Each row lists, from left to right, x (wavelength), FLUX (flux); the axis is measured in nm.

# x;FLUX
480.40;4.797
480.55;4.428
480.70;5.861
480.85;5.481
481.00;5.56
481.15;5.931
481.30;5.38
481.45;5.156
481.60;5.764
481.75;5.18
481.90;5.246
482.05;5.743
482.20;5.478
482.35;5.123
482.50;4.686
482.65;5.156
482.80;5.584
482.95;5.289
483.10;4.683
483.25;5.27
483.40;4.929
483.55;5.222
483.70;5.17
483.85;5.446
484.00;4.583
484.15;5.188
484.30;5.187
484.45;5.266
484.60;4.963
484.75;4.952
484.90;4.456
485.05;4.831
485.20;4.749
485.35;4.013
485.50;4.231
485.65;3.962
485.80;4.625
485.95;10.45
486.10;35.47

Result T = 5.25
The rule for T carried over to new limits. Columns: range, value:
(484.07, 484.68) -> 5.14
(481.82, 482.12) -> 5.49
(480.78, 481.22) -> 5.66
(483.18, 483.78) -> 5.15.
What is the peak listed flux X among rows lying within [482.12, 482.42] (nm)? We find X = 5.478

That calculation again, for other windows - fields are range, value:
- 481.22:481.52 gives 5.38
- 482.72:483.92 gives 5.584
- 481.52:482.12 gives 5.764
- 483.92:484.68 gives 5.266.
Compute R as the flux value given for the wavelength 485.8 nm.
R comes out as 4.625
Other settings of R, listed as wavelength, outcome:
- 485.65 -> 3.962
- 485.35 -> 4.013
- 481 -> 5.56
